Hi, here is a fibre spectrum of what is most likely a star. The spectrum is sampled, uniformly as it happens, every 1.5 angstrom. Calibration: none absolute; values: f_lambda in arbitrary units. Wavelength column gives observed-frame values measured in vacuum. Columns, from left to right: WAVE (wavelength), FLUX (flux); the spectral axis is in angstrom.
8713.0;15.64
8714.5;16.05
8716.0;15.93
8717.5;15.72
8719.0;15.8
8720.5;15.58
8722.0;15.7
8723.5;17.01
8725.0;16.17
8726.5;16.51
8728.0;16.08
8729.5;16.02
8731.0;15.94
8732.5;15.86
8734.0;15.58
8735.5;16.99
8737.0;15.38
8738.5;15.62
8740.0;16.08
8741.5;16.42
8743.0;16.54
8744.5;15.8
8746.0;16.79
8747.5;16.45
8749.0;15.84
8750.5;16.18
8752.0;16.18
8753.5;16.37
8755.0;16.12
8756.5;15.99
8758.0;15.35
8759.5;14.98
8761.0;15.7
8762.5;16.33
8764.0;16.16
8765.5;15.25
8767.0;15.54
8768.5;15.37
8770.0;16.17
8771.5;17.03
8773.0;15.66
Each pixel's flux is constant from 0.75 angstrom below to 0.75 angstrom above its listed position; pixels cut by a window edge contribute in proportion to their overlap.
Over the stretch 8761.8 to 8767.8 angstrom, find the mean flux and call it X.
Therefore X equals 15.8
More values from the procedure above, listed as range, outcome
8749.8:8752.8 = 16.2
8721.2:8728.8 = 16.3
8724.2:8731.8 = 16.1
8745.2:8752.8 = 16.3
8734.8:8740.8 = 16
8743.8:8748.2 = 16.4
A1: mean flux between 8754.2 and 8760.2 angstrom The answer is 15.6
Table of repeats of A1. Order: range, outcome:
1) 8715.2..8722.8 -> 15.8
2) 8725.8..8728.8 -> 16.3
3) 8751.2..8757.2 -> 16.2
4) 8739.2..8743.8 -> 16.3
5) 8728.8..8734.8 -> 15.9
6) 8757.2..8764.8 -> 15.7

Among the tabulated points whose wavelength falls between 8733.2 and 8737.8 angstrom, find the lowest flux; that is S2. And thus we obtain 15.38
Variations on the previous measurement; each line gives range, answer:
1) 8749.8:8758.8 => 15.35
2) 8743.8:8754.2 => 15.8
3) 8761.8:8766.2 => 15.25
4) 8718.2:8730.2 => 15.58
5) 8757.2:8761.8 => 14.98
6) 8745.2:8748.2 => 16.45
